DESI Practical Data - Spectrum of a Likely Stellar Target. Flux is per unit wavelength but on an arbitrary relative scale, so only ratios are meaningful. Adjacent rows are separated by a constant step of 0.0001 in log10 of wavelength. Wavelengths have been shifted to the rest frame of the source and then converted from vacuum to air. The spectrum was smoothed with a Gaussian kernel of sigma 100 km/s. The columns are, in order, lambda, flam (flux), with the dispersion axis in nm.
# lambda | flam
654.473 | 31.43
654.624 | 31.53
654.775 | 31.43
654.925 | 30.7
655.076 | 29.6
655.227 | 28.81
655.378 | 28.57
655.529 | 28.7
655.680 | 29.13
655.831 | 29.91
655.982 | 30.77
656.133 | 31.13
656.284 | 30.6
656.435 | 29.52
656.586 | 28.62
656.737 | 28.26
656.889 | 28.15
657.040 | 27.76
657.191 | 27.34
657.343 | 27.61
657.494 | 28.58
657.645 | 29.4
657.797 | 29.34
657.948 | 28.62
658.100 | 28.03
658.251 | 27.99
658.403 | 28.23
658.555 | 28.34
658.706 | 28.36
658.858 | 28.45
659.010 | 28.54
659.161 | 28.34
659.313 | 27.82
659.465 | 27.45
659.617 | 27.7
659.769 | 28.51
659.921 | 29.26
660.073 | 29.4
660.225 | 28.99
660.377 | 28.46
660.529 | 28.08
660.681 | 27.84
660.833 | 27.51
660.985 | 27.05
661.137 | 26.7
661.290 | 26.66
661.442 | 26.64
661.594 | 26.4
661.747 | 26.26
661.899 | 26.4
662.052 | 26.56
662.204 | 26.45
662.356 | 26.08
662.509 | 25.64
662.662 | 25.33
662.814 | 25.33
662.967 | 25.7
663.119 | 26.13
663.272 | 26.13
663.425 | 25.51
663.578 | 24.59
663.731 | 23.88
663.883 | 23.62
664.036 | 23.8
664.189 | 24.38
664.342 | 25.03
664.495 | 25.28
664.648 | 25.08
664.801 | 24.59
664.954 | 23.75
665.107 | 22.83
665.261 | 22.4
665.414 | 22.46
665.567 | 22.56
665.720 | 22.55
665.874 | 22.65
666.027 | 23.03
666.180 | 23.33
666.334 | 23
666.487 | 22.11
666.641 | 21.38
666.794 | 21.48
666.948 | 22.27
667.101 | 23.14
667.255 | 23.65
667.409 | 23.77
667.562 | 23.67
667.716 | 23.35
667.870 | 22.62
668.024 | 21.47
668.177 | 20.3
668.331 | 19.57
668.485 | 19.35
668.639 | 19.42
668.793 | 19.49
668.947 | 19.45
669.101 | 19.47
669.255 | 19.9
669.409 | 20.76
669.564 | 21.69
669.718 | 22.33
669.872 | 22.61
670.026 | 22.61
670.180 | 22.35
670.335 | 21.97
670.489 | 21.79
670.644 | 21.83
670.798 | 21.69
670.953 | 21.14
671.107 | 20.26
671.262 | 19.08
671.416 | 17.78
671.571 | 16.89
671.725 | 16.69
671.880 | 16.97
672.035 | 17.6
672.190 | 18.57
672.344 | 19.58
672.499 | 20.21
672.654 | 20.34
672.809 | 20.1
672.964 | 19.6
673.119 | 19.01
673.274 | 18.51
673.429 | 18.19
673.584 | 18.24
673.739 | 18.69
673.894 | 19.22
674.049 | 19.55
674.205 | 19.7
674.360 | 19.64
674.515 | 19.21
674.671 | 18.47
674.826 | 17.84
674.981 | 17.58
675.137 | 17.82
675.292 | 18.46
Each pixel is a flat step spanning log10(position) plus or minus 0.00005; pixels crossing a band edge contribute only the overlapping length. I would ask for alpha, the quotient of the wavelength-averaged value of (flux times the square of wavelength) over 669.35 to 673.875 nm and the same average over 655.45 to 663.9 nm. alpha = 0.75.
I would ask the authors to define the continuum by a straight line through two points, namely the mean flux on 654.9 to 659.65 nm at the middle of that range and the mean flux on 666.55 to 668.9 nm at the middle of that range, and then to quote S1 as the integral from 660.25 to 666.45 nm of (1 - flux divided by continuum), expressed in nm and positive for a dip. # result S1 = -0.13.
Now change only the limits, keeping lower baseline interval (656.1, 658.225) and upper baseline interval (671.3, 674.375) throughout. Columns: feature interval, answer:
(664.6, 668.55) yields 0.03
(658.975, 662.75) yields -0.14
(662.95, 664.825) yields -0.03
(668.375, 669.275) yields 0.08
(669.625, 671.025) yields -0.12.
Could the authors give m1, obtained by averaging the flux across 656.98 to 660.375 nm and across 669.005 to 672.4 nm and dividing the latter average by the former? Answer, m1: 0.7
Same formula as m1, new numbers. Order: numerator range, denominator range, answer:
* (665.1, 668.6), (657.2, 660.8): 0.78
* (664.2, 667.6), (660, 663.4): 0.87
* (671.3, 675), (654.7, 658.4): 0.64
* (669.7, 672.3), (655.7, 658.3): 0.69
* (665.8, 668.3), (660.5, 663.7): 0.86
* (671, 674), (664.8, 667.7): 0.82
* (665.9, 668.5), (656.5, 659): 0.79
